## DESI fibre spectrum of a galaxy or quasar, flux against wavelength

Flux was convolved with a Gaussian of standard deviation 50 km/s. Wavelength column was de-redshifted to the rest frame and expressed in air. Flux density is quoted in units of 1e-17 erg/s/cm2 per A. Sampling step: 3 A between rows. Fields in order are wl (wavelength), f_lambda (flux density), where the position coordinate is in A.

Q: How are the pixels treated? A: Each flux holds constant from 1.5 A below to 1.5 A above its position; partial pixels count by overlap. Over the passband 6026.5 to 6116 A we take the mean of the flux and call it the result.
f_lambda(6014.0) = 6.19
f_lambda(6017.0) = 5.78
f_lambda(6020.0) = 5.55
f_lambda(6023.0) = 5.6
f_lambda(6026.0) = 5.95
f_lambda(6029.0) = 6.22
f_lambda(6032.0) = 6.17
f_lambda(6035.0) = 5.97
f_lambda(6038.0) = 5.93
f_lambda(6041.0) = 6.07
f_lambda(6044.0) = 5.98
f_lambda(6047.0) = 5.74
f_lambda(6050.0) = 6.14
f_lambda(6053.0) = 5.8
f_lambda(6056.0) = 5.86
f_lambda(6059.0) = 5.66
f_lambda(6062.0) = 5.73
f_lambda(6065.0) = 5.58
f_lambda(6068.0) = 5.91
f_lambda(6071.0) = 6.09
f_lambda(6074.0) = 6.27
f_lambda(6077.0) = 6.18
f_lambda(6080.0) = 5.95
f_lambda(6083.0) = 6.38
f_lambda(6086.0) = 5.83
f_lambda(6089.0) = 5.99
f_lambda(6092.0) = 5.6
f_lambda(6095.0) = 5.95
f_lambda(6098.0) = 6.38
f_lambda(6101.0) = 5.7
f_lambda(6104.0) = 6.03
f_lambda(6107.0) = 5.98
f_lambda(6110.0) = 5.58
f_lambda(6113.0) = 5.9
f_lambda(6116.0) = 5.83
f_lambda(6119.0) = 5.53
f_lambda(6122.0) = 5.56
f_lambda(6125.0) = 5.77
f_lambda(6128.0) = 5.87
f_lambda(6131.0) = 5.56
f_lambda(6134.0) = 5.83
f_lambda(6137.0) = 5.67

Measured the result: 5.95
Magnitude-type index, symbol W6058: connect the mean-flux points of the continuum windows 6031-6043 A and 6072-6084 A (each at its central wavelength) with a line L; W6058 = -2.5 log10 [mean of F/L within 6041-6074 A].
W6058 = 0.04 mag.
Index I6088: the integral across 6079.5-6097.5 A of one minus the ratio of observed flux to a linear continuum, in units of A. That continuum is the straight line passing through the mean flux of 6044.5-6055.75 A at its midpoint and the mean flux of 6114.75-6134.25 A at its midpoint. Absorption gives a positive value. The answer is -0.6 A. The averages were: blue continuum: 5.9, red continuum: 5.7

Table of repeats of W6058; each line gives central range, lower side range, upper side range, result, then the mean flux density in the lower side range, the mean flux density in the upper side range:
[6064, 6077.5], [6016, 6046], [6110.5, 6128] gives -0.03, 5.92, 5.72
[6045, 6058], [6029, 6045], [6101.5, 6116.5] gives 0.02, 6.04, 5.86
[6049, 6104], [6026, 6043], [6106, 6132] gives -0.01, 6.06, 5.73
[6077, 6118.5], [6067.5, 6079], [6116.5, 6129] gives 0.00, 6.12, 5.69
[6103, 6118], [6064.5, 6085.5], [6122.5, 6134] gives 0.00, 6.06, 5.73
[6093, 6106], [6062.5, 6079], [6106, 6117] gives -0.02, 5.99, 5.82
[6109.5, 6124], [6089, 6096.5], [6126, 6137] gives 0.02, 5.82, 5.74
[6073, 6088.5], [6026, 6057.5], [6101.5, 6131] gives -0.04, 5.99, 5.77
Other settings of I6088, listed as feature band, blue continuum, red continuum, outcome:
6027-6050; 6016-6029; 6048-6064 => -0.87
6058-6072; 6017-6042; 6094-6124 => 0.23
